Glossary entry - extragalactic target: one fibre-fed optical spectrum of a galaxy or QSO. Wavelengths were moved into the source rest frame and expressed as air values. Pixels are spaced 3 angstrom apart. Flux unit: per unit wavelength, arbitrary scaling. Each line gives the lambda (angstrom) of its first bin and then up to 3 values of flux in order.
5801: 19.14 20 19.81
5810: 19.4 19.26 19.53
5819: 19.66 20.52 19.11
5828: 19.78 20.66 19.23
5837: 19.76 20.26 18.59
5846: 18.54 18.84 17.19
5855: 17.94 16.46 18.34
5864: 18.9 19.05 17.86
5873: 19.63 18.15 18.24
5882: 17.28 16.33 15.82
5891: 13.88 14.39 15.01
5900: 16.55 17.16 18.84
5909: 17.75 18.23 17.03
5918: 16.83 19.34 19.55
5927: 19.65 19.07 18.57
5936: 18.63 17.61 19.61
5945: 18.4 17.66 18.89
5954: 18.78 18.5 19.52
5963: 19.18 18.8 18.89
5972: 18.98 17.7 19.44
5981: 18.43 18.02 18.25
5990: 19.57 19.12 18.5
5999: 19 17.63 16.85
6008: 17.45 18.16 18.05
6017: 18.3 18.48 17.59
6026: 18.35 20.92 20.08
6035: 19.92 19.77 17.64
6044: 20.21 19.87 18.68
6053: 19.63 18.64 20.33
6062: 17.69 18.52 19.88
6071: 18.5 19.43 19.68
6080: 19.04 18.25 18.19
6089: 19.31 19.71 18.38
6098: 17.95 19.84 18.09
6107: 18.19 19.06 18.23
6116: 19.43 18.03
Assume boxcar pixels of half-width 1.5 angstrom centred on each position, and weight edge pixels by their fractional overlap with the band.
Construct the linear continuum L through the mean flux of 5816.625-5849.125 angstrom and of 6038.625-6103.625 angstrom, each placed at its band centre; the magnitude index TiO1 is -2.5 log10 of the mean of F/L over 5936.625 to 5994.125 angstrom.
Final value 0.03 mag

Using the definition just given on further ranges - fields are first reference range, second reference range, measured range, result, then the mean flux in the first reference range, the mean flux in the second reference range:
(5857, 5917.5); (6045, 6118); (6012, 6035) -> -0.026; 17.2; 18.9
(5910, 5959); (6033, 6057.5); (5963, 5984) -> 0.006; 18.5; 19.3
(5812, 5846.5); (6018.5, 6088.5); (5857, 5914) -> 0.131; 19.6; 19.1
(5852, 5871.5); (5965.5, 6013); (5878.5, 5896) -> 0.145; 18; 18.4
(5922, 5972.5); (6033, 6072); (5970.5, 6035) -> 0.028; 18.8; 19.2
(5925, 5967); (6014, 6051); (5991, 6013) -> 0.050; 18.8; 19.1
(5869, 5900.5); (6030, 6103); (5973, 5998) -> -0.037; 16.6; 19.1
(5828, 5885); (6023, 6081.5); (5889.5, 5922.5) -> 0.118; 18.6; 19.3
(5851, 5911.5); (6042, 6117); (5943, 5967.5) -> -0.050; 17.3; 19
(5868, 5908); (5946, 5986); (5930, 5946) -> -0.035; 16.9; 18.7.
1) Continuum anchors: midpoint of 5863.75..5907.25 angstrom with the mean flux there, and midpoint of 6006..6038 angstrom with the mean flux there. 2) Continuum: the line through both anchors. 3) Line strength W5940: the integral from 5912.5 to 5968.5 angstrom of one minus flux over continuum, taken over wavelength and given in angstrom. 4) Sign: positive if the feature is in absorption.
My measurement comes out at -2.8 angstrom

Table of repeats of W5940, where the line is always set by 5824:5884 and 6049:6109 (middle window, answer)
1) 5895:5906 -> 1.3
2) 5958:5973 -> -0.2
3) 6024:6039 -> -0.7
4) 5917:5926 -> 0.0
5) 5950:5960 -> 0.0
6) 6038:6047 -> -0.2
